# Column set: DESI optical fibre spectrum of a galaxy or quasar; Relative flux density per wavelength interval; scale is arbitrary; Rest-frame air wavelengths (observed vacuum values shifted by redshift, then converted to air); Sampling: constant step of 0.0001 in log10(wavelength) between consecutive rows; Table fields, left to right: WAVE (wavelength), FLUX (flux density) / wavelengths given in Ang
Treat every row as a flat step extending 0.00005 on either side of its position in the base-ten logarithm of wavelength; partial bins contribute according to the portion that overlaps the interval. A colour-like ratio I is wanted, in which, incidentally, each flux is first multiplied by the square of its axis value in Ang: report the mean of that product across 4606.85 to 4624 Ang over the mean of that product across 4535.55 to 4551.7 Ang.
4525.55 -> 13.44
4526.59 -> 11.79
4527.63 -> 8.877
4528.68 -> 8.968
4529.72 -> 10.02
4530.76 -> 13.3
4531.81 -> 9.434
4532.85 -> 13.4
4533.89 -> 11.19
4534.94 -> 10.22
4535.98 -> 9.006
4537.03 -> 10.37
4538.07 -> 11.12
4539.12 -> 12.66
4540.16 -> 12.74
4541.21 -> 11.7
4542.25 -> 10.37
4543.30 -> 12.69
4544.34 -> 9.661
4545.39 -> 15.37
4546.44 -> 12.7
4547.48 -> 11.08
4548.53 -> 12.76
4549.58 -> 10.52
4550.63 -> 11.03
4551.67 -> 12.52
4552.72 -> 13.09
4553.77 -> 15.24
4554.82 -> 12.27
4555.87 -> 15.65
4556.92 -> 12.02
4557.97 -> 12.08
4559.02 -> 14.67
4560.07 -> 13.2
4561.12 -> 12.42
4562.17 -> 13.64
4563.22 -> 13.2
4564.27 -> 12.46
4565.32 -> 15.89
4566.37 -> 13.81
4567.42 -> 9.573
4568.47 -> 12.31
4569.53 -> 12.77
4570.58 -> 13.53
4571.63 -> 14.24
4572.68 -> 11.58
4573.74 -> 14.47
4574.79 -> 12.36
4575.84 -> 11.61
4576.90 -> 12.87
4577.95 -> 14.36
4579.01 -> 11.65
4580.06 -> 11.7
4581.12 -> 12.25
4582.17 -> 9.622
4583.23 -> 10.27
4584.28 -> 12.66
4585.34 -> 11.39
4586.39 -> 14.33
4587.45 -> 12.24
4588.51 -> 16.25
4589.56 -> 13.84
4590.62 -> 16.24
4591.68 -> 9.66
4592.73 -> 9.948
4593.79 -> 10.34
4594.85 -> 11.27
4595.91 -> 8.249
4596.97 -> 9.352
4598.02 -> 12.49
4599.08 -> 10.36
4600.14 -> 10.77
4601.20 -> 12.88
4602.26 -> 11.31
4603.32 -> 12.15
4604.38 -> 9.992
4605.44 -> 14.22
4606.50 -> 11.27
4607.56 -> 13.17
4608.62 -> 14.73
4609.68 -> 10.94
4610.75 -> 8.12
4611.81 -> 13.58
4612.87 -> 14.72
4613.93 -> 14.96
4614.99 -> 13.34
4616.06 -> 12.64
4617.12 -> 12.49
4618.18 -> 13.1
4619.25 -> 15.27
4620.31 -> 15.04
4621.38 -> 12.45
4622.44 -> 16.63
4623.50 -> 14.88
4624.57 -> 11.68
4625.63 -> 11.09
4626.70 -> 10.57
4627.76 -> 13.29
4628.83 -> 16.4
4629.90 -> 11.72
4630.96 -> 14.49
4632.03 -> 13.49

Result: 1.20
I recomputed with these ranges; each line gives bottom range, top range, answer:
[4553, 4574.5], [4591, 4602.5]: 0.82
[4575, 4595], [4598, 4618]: 1.02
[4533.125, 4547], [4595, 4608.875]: 1.03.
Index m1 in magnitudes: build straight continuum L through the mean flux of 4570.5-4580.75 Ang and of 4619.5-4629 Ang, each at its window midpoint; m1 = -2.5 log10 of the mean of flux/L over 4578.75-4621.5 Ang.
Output 0.08 mag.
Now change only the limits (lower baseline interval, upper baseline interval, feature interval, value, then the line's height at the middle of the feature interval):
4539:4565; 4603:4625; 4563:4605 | 0.064 mag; 12.9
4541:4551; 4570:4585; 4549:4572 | -0.081 mag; 12.1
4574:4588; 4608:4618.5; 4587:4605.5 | 0.071 mag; 12.5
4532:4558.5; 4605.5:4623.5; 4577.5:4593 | 0.029 mag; 12.8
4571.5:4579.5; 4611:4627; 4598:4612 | 0.127 mag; 13.2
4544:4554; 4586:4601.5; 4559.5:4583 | -0.050 mag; 12.1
